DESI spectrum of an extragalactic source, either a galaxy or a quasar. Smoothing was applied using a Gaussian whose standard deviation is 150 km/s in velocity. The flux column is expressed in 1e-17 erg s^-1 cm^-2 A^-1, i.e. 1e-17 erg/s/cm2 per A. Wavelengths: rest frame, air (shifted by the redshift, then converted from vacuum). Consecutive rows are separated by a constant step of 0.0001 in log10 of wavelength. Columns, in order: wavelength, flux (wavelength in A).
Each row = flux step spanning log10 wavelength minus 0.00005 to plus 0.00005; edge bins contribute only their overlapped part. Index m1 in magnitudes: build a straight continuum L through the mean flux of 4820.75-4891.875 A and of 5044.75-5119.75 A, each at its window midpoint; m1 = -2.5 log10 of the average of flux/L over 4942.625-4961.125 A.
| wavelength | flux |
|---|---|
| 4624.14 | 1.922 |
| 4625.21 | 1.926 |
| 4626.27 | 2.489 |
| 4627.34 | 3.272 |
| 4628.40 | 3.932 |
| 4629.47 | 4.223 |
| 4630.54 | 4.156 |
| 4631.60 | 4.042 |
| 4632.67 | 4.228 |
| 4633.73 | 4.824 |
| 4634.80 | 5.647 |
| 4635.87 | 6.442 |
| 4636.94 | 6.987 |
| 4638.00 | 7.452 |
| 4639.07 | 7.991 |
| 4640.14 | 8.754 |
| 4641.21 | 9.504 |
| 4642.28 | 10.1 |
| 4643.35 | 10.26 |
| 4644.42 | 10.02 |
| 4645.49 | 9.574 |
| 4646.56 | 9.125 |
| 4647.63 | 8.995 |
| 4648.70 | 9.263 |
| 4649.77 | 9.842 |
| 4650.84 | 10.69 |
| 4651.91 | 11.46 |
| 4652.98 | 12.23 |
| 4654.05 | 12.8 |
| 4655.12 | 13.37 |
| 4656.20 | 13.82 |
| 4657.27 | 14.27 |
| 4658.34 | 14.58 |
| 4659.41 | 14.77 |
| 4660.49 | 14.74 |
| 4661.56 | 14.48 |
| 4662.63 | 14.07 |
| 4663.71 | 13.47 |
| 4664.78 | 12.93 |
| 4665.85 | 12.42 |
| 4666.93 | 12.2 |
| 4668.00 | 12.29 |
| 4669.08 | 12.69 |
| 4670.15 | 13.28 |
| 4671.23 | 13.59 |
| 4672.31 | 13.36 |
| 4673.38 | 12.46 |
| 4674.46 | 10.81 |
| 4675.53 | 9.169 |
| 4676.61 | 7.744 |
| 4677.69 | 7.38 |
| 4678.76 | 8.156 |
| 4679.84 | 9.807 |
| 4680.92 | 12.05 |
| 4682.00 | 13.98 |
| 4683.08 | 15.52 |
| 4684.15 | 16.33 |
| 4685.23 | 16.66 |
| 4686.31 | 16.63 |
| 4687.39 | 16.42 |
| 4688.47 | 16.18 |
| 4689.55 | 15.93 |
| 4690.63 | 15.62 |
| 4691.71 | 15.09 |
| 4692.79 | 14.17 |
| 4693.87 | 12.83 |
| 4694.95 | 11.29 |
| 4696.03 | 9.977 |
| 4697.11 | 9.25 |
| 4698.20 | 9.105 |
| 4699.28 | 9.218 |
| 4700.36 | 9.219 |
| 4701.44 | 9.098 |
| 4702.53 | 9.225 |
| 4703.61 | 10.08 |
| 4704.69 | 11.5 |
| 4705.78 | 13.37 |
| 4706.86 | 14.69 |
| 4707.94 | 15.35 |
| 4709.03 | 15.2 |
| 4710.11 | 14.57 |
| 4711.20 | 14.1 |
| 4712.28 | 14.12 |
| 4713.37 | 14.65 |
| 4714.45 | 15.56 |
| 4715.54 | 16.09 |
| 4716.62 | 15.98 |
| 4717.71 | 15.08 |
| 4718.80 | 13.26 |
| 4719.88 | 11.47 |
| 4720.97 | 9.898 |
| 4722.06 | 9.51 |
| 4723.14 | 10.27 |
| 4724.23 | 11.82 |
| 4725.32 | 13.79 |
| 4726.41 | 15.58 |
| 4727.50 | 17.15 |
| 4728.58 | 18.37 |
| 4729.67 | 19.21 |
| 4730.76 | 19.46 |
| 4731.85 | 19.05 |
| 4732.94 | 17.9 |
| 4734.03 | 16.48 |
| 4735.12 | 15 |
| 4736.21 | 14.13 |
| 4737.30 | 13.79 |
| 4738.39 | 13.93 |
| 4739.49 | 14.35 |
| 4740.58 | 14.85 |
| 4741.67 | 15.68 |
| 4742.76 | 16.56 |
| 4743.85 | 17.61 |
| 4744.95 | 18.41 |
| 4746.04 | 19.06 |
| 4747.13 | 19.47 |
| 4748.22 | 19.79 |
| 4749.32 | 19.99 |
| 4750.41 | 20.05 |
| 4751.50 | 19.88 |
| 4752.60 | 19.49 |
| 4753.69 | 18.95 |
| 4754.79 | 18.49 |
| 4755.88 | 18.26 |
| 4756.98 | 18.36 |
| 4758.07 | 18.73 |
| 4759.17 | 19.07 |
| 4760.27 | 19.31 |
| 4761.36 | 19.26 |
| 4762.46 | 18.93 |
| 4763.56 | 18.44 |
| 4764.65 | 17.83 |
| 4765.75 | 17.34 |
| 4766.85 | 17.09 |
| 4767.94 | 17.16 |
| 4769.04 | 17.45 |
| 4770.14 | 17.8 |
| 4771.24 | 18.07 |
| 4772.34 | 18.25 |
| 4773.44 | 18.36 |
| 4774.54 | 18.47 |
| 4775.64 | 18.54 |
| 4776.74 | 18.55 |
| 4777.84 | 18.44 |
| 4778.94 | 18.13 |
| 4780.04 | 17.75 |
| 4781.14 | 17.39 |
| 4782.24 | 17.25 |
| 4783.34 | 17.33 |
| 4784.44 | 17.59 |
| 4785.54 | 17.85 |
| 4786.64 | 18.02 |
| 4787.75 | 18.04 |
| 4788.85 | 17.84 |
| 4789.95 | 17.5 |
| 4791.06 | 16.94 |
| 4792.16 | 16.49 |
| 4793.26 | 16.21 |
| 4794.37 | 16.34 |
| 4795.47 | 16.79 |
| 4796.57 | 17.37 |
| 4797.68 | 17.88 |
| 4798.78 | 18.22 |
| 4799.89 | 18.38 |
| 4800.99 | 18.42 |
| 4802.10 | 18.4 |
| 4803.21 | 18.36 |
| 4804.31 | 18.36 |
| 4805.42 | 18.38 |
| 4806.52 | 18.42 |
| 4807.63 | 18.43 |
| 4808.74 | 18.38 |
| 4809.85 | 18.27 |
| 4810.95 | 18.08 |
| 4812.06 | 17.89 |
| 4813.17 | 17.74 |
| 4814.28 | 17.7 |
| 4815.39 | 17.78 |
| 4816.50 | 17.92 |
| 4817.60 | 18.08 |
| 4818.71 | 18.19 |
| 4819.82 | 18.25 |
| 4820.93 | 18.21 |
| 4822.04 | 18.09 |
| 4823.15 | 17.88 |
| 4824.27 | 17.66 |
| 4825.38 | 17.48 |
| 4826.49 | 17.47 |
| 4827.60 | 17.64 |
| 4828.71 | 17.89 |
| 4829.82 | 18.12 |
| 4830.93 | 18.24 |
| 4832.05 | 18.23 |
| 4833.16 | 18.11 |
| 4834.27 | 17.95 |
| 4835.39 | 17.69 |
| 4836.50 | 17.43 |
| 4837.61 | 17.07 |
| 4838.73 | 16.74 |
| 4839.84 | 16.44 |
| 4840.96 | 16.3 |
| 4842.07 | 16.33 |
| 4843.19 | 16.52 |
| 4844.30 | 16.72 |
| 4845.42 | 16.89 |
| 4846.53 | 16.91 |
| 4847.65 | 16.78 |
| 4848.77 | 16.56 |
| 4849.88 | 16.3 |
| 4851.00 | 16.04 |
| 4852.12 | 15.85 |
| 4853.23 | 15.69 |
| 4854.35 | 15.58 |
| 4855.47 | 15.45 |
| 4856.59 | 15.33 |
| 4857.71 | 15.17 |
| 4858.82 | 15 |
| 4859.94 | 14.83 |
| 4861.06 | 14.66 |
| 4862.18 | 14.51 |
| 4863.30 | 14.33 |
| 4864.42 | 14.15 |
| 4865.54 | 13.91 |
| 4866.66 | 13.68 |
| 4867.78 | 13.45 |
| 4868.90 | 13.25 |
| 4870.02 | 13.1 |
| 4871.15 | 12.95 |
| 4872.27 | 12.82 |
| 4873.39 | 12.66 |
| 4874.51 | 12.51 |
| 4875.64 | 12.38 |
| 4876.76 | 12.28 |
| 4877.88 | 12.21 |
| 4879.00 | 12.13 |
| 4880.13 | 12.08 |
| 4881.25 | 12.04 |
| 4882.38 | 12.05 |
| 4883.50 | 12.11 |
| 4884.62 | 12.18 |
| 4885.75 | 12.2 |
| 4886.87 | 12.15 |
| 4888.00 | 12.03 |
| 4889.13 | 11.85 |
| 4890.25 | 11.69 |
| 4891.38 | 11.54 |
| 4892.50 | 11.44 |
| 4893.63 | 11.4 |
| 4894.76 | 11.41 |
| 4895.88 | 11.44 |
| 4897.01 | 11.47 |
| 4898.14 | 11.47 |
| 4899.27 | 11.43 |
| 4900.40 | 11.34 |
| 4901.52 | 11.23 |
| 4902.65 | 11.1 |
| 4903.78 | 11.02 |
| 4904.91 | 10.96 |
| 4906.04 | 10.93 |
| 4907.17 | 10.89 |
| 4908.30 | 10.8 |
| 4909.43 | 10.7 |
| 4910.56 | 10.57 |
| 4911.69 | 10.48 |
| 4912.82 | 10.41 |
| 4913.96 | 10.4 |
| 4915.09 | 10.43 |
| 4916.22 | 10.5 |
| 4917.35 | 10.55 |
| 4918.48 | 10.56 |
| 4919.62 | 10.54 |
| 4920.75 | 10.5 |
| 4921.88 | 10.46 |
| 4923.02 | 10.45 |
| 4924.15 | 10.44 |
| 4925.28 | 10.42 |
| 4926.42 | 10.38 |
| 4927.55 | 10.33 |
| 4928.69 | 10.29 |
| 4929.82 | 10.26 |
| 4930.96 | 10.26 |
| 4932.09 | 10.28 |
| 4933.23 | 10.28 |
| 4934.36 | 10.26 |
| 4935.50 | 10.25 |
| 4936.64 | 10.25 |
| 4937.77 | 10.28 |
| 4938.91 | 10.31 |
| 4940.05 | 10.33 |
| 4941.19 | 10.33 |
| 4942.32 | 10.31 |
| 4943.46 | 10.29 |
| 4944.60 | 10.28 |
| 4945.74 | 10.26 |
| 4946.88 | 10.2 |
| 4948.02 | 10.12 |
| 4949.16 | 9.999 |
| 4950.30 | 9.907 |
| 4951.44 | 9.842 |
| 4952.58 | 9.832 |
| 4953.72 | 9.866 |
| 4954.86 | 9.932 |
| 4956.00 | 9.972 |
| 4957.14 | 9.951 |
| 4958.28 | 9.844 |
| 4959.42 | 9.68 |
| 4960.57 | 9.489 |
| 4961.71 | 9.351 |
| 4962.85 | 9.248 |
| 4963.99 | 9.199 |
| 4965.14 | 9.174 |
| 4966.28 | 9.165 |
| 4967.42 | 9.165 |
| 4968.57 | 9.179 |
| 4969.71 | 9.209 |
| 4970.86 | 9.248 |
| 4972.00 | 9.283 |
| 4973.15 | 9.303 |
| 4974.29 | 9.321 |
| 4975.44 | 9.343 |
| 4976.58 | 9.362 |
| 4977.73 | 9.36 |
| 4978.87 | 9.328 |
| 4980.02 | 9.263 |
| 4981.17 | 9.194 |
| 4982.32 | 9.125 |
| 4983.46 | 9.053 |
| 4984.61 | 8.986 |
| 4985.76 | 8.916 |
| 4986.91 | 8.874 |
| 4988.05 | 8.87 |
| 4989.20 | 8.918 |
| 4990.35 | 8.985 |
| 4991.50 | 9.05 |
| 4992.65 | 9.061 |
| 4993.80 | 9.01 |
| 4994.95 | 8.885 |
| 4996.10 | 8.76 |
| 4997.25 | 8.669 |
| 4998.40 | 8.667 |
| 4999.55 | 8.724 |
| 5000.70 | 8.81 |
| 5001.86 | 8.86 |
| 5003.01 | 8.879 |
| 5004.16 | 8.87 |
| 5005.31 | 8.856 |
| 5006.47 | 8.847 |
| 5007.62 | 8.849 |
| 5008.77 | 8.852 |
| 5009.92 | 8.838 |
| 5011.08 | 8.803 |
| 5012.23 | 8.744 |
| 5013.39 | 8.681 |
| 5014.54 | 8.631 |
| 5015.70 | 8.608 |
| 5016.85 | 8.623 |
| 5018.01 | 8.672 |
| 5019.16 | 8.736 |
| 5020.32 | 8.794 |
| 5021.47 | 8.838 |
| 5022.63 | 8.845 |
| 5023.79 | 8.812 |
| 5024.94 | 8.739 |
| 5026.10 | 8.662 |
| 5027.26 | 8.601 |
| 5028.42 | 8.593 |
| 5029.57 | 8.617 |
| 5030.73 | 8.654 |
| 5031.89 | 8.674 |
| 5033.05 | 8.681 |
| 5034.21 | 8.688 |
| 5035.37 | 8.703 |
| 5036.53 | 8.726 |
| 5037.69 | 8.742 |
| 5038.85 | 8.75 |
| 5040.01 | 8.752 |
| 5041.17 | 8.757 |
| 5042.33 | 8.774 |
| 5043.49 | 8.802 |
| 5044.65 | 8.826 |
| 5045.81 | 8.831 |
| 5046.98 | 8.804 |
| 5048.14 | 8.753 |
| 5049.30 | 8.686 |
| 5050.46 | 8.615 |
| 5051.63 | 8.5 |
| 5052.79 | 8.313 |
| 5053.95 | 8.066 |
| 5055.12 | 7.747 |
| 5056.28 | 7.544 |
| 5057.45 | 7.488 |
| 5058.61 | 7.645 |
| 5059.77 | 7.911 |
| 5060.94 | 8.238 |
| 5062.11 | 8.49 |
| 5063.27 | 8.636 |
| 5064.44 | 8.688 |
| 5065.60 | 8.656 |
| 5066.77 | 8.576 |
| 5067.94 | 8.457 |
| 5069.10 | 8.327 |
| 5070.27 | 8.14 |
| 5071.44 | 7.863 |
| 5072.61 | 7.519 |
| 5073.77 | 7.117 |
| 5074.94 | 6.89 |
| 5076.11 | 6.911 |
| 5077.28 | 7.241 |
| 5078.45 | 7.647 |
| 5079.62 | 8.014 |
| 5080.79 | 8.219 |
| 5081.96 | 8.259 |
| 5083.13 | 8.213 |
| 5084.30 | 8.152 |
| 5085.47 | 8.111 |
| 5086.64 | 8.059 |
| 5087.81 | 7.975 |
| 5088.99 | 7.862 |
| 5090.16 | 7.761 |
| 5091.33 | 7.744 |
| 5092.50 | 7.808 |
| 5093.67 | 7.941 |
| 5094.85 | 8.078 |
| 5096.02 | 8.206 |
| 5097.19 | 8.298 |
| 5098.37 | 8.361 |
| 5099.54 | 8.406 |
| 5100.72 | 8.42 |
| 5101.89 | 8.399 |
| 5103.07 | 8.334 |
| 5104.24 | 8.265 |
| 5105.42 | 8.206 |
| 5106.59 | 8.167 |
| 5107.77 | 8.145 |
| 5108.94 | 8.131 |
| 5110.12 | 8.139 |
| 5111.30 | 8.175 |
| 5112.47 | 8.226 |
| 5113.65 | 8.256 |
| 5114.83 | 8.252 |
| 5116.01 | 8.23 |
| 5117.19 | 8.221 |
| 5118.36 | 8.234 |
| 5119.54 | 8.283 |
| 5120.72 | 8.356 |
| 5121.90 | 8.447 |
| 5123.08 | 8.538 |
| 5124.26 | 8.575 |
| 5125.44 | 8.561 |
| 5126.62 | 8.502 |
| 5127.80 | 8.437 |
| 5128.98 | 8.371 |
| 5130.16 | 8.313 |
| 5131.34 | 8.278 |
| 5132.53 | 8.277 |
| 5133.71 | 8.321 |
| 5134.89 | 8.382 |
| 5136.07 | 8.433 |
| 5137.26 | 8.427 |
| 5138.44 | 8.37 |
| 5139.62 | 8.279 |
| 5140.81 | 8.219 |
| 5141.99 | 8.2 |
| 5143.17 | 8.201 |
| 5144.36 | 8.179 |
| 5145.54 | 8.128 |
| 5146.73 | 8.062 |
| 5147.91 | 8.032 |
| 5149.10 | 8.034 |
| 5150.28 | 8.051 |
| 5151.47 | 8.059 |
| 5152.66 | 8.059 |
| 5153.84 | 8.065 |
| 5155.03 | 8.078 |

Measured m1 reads 0.21 mag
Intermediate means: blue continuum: 15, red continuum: 8.13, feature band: 9.97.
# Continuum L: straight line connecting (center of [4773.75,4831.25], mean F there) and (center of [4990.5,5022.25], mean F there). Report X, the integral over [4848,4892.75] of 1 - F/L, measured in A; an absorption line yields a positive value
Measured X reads 4.10 A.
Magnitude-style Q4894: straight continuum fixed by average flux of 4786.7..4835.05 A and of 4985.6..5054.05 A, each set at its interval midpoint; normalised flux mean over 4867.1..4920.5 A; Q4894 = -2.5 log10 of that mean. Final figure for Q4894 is 0.22 mag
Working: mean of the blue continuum 17.9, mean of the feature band 11.6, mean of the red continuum 8.76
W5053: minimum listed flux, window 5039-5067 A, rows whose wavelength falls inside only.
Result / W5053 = 7.488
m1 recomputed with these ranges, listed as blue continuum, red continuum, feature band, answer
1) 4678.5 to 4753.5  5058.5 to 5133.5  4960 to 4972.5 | 0.12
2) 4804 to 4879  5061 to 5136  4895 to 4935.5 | 0.29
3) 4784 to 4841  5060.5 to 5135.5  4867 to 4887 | 0.24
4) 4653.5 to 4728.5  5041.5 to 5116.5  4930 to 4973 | -0.01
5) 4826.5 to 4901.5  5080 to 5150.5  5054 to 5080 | 0.19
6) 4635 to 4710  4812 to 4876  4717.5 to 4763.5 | -0.22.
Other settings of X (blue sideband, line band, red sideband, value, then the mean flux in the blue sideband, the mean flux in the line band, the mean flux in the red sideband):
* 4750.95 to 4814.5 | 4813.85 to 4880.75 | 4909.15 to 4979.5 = -4.3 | 18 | 15.8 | 9.99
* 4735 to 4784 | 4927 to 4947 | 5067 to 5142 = 4.0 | 17.8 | 10.3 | 8.14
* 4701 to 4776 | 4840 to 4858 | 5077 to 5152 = -3.0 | 16.2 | 16.2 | 8.2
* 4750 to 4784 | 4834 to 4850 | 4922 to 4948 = -2.3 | 18.3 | 16.8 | 10.3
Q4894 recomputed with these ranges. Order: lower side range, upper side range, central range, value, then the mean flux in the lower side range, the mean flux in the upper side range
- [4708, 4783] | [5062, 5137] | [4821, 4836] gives -0.21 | 16.8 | 8.16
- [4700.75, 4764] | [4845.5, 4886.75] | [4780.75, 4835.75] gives -0.20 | 15.9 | 14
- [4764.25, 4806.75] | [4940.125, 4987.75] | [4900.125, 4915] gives 0.13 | 17.8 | 9.56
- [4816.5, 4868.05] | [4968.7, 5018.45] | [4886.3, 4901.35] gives 0.20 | 16.5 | 8.96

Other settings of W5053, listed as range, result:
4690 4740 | 9.098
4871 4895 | 11.4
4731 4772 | 13.79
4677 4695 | 7.38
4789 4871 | 13.1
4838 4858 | 15.17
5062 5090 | 6.89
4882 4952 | 9.842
